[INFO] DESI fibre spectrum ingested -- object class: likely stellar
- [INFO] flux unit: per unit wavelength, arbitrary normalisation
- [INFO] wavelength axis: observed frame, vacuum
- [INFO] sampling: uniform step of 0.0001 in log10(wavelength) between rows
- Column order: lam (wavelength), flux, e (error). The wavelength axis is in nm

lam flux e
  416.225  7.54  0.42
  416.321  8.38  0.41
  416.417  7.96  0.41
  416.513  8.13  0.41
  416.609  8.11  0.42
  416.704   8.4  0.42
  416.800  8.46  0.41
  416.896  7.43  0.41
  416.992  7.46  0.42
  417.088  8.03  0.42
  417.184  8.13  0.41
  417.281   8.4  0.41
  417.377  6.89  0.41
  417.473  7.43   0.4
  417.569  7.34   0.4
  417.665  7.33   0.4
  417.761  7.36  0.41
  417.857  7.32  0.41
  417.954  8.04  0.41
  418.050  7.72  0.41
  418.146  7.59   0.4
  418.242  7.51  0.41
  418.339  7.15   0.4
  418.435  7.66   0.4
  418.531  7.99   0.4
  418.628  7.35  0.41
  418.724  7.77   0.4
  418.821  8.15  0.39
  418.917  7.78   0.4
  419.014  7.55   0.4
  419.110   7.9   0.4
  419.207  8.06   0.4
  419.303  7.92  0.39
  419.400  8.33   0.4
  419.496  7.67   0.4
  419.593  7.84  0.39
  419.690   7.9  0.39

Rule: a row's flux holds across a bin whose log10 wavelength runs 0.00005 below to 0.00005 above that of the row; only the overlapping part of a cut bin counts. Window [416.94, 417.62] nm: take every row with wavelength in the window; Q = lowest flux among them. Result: 6.89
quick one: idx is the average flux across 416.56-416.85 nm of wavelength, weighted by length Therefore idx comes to 8.34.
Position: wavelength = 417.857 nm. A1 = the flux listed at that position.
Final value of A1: 7.32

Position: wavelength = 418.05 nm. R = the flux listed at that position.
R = 7.72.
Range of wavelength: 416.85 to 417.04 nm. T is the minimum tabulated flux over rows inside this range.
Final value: 7.43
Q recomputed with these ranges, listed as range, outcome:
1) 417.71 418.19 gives 7.32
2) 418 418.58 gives 7.15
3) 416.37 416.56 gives 7.96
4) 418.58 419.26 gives 7.35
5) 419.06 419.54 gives 7.67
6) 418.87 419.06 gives 7.55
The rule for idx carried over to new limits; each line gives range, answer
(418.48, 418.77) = 7.71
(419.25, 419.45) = 8.15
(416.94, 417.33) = 7.98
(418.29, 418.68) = 7.54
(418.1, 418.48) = 7.47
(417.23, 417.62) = 7.51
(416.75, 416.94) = 7.96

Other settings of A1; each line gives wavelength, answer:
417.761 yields 7.36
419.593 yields 7.84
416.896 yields 7.43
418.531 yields 7.99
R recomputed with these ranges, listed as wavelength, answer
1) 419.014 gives 7.55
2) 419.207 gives 8.06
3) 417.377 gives 6.89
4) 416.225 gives 7.54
